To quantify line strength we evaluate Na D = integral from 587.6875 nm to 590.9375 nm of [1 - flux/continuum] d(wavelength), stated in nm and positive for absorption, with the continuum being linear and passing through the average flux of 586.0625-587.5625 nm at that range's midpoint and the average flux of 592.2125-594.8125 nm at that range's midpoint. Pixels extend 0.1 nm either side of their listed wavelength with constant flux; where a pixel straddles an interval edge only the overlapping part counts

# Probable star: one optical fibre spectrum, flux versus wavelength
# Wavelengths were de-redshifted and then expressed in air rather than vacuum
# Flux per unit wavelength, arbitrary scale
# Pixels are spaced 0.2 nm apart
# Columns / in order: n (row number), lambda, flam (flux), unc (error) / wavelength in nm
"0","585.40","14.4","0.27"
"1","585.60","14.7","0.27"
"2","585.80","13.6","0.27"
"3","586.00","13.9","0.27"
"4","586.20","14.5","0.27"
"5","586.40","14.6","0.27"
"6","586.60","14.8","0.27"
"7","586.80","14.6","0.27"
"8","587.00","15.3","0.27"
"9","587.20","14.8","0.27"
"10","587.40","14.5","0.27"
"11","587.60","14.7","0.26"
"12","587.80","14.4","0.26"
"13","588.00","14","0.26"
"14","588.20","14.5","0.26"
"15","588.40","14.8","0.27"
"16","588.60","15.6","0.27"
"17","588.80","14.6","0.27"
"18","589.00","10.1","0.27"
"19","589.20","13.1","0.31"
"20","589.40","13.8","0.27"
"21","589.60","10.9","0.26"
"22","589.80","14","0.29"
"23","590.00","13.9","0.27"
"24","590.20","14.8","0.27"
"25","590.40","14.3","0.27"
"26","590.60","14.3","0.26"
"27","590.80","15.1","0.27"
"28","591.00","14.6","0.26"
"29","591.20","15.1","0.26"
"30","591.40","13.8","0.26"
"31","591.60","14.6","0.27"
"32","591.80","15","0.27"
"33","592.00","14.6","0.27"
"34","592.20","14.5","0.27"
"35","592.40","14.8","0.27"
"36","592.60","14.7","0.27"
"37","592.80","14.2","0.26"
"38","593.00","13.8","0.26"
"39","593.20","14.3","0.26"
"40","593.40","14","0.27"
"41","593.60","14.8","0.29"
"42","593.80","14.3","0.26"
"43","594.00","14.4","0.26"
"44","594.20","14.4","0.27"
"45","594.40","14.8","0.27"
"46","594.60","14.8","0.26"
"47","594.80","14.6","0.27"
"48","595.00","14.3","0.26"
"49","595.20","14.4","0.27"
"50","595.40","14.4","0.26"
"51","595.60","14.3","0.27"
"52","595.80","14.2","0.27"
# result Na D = 0.158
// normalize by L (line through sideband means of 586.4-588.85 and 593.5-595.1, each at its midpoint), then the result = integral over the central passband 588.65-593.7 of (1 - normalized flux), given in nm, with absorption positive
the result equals 0.19 nm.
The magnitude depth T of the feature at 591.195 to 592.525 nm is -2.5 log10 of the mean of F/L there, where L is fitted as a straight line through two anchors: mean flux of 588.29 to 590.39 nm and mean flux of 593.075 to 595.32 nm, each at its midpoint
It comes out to -0.04 mag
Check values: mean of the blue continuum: 13.6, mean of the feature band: 14.6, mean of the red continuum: 14.5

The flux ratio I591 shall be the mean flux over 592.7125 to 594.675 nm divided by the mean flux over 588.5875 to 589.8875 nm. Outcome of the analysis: 1.11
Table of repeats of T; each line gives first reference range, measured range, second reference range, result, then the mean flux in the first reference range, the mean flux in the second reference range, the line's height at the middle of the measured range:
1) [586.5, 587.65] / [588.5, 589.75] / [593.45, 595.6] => 0.13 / 14.8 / 14.5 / 14.7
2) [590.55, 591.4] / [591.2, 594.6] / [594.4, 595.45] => 0.01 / 14.7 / 14.5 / 14.6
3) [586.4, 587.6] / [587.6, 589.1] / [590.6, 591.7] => 0.05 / 14.8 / 14.6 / 14.7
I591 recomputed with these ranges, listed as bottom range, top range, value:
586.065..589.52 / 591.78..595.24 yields 1.02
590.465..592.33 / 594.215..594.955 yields 1.00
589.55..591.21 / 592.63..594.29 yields 1.01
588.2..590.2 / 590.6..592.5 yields 1.08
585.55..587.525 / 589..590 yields 0.88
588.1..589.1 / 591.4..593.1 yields 1.04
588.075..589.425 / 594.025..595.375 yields 1.05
